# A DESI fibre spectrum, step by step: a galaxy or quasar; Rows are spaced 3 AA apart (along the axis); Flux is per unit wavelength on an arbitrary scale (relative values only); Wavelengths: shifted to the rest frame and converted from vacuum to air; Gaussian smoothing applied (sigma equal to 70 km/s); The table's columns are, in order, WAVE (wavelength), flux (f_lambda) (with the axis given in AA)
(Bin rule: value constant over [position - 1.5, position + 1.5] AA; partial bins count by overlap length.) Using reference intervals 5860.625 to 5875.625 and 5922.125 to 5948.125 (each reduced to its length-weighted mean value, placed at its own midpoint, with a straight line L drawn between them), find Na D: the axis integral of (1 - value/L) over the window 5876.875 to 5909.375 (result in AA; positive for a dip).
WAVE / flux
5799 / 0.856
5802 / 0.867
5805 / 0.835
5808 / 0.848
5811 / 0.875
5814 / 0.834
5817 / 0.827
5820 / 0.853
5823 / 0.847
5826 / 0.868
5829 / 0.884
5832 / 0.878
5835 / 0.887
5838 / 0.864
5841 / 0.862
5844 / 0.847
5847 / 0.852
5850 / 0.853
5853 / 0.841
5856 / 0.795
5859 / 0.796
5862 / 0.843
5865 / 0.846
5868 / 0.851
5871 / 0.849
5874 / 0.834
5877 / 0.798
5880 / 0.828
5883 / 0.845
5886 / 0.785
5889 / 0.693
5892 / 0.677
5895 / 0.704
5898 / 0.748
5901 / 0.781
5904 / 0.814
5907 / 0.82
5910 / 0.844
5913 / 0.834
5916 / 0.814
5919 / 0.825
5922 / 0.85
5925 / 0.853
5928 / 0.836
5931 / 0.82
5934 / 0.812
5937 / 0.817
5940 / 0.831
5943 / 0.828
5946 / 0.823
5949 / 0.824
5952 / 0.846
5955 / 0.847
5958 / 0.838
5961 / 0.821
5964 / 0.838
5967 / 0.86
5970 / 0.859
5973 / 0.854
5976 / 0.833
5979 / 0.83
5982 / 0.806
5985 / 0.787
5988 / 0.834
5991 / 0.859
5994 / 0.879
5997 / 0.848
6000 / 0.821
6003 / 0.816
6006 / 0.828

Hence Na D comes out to 2.5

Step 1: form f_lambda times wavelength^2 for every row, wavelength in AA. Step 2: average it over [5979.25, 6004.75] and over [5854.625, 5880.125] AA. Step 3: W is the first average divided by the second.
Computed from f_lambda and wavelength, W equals 1.05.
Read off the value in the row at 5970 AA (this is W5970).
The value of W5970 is 0.859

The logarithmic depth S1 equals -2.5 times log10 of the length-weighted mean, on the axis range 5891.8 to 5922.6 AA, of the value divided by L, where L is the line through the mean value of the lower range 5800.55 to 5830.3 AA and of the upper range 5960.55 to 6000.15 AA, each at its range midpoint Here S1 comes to 0.07 mag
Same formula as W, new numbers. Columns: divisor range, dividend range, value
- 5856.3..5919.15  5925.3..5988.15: 1.06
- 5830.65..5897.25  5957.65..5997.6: 1.07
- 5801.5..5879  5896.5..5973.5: 1.01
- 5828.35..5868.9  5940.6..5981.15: 1.02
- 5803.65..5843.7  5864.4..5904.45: 0.94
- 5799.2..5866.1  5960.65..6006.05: 1.04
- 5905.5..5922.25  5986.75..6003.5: 1.05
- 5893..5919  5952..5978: 1.08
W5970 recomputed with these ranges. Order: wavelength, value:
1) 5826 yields 0.868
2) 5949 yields 0.824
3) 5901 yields 0.781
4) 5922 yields 0.85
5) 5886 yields 0.785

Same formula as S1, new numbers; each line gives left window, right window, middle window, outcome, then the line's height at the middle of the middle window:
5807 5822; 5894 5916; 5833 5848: -0.04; 0.833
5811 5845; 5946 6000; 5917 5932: 0.01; 0.845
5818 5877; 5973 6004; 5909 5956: 0.01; 0.839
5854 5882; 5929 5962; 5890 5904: 0.13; 0.828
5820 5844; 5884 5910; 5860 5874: -0.05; 0.81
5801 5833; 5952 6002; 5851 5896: 0.06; 0.849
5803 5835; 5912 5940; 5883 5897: 0.15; 0.838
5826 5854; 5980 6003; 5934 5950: 0.02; 0.843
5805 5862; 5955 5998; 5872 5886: 0.03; 0.847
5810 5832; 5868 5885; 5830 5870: -0.01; 0.843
